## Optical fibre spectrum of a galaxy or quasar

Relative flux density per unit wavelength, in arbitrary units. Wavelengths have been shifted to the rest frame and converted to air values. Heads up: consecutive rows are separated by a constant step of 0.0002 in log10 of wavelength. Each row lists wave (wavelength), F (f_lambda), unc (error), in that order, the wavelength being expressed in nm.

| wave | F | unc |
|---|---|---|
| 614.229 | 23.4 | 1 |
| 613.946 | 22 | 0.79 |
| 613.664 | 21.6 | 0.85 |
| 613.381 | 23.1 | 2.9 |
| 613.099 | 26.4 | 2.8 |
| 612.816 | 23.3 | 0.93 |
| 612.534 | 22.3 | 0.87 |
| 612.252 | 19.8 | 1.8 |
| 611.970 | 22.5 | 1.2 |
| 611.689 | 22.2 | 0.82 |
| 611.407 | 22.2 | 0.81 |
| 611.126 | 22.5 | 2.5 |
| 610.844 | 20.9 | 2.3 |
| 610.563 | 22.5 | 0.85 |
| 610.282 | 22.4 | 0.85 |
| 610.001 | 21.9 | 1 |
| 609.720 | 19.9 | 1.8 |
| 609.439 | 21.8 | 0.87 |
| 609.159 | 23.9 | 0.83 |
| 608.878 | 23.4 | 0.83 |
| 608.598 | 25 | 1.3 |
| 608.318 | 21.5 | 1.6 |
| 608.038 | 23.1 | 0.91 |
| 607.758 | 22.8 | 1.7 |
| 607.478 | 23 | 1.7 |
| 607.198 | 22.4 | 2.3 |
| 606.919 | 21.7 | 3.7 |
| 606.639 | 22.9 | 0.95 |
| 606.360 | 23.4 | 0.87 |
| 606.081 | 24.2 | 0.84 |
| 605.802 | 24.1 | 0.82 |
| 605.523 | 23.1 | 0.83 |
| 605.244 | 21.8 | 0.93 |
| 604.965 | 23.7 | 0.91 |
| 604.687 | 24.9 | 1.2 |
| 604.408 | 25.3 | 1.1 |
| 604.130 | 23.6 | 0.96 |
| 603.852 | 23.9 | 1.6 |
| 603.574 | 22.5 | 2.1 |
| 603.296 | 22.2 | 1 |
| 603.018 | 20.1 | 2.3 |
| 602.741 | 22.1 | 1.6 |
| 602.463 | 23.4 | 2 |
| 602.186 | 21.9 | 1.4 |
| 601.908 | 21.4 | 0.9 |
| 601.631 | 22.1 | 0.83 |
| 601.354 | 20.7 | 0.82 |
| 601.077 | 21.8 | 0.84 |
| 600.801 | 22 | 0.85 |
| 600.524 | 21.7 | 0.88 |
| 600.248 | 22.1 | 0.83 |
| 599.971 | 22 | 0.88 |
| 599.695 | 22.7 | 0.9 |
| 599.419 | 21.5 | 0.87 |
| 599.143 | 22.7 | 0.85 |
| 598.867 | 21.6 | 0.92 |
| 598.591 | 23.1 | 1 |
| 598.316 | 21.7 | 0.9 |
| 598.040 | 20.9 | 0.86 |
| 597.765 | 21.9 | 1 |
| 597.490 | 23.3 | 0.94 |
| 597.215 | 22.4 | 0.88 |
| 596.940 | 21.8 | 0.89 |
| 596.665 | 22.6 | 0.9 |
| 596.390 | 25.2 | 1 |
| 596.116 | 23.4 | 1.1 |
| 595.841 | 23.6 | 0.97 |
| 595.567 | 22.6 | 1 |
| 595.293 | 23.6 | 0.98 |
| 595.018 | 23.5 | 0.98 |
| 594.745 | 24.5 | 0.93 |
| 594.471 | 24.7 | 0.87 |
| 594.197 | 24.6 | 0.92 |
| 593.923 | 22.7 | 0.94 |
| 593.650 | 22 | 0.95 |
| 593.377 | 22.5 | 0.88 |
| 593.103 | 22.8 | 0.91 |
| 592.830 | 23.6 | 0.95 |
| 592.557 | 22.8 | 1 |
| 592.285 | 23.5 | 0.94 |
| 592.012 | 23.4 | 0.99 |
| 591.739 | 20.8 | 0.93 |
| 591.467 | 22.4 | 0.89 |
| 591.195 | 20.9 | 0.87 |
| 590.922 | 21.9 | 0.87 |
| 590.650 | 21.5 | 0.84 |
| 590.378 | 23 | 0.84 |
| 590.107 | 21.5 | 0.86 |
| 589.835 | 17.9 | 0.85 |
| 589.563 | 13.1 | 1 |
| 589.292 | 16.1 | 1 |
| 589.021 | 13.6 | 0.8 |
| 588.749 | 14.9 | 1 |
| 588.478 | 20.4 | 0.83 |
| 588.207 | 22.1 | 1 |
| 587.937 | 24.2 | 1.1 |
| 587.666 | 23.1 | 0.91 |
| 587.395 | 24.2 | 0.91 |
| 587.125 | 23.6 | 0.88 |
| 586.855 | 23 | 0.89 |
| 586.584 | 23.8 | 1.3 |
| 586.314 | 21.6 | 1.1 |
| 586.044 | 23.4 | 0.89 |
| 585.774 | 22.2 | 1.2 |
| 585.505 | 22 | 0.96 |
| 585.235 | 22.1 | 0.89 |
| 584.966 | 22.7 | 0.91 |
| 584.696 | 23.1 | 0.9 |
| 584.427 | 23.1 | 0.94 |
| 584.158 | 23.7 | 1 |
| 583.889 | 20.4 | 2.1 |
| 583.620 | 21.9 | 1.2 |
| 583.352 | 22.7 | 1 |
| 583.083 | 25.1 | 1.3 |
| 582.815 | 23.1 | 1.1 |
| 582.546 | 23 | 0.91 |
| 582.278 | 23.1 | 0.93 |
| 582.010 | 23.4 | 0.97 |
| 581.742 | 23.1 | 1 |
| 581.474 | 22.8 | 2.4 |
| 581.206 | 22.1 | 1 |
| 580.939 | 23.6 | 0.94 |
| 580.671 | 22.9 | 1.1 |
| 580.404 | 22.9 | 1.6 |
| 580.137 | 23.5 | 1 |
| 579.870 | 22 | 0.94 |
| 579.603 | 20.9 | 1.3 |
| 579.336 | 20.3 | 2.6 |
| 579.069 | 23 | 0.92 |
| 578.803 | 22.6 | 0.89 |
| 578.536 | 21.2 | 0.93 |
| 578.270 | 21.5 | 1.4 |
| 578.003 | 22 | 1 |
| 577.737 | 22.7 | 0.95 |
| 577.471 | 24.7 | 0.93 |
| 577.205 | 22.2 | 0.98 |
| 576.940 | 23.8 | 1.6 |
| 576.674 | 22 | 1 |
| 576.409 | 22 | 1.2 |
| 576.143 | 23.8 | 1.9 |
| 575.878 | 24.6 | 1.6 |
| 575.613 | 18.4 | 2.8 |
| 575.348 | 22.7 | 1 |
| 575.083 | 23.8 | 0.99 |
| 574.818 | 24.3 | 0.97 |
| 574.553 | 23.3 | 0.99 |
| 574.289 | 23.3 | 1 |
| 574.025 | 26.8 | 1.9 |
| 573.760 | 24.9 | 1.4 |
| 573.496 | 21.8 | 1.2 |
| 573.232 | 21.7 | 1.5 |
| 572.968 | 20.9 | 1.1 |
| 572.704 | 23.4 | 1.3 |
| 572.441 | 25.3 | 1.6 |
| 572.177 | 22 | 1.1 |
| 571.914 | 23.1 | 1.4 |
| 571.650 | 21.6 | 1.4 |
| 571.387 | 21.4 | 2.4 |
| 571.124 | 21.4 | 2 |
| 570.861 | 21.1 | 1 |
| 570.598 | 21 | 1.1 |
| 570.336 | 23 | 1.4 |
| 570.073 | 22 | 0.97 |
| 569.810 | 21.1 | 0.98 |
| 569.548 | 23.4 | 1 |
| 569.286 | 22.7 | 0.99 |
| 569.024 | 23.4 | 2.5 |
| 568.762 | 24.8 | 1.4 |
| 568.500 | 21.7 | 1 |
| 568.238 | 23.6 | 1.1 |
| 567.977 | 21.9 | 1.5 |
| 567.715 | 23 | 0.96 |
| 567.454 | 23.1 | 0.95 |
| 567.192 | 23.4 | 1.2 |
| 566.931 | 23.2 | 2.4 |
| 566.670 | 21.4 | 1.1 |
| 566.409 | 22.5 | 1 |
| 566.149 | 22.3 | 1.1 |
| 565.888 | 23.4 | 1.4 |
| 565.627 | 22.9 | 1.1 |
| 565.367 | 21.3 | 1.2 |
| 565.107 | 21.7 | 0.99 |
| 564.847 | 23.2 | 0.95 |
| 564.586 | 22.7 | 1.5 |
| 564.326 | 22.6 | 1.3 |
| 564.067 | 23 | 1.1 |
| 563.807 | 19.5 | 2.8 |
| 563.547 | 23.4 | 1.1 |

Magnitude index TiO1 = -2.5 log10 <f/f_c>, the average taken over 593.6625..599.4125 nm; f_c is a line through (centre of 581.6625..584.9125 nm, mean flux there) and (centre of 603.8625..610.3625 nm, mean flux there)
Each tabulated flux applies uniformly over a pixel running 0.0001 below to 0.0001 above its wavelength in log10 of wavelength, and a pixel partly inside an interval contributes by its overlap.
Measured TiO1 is 0.00 mag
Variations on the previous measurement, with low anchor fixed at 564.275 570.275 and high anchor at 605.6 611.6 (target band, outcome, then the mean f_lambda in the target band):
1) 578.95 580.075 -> 0.05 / 21.6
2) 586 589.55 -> 0.10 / 20.7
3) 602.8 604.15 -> 0.01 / 22.3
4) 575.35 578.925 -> 0.01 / 22.4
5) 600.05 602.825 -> 0.04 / 21.9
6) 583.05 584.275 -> 0.00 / 22.6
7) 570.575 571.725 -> 0.07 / 21.3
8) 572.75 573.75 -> 0.03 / 22.1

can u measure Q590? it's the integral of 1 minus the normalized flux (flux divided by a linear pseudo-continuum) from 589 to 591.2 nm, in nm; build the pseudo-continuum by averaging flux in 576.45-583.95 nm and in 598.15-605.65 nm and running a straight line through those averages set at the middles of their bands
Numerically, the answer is 0.35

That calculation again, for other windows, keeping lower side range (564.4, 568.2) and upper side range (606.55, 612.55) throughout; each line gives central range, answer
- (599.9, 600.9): 0.018 nm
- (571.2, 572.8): -0.013 nm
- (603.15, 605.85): -0.139 nm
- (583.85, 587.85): -0.074 nm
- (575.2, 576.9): 0.013 nm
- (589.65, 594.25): 0.068 nm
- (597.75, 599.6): 0.036 nm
